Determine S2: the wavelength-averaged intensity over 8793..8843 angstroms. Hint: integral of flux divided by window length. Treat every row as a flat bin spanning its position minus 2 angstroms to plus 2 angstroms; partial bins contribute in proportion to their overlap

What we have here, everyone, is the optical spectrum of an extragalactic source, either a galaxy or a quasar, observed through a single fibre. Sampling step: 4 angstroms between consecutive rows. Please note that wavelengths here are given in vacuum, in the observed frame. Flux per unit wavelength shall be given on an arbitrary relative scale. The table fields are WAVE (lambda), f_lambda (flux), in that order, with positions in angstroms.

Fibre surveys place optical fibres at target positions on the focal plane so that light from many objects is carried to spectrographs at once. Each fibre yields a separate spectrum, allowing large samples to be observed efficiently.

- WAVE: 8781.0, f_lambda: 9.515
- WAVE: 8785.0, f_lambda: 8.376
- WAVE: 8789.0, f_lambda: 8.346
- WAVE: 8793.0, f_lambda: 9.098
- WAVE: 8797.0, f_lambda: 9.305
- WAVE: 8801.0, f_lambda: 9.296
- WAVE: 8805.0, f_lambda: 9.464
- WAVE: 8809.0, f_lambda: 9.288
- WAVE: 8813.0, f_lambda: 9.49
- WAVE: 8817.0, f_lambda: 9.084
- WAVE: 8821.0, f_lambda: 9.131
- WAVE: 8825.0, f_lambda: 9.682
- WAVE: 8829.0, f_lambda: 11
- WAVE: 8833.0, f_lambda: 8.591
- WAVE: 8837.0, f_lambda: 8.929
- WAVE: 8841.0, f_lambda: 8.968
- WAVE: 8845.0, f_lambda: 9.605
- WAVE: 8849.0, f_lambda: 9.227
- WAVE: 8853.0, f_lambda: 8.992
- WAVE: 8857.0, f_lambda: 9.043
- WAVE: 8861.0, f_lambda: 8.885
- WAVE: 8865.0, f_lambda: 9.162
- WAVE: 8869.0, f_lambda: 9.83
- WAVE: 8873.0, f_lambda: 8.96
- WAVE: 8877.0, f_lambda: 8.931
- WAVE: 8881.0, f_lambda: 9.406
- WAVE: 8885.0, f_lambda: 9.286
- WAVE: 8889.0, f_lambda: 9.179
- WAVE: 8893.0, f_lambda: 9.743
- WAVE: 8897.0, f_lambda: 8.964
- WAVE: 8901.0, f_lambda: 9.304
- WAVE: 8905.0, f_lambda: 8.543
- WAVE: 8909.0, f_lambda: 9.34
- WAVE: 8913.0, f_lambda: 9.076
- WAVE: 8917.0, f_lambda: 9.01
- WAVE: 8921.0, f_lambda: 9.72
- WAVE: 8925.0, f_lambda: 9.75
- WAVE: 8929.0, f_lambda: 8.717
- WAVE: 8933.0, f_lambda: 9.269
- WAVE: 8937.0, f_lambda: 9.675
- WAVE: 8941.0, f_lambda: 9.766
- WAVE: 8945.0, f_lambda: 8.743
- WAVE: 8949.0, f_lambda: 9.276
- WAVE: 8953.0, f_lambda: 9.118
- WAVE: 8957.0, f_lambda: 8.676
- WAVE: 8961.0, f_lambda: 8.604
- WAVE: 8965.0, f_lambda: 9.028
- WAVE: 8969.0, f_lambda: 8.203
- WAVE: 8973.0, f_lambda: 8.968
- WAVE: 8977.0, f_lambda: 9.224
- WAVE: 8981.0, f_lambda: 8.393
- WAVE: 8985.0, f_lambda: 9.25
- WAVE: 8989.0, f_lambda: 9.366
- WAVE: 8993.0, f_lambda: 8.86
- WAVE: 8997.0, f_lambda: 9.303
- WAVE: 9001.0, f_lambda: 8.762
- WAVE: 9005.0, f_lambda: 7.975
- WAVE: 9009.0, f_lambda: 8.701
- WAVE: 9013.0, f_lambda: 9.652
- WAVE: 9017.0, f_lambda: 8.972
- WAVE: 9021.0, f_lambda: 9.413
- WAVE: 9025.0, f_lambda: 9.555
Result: 9.34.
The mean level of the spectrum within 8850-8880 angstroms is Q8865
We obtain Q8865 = 9.13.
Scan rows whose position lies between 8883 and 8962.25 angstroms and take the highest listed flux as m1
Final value 9.766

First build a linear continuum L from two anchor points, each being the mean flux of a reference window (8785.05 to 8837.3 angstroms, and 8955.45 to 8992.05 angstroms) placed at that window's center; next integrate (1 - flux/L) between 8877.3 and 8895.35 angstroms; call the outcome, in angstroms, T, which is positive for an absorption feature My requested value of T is -0.5 angstroms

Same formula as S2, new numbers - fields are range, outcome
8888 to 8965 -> 9.18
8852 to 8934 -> 9.2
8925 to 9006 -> 8.99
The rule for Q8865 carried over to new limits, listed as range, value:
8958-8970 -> 8.65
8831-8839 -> 8.76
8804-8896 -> 9.29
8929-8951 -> 9.29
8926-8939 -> 9.26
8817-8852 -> 9.36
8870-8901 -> 9.24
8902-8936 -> 9.2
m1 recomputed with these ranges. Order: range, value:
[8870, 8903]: 9.743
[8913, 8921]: 9.72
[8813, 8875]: 11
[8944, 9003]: 9.366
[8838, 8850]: 9.605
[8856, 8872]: 9.83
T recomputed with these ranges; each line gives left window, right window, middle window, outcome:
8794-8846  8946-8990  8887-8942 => -1.3 angstroms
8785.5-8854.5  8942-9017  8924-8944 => -0.8 angstroms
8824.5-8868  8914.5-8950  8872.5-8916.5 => 0.7 angstroms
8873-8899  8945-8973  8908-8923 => -0.4 angstroms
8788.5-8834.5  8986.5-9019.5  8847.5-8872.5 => 0.2 angstroms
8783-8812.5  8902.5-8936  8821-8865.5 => -0.9 angstroms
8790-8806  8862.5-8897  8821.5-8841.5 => -0.4 angstroms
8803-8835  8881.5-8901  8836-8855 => 0.5 angstroms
